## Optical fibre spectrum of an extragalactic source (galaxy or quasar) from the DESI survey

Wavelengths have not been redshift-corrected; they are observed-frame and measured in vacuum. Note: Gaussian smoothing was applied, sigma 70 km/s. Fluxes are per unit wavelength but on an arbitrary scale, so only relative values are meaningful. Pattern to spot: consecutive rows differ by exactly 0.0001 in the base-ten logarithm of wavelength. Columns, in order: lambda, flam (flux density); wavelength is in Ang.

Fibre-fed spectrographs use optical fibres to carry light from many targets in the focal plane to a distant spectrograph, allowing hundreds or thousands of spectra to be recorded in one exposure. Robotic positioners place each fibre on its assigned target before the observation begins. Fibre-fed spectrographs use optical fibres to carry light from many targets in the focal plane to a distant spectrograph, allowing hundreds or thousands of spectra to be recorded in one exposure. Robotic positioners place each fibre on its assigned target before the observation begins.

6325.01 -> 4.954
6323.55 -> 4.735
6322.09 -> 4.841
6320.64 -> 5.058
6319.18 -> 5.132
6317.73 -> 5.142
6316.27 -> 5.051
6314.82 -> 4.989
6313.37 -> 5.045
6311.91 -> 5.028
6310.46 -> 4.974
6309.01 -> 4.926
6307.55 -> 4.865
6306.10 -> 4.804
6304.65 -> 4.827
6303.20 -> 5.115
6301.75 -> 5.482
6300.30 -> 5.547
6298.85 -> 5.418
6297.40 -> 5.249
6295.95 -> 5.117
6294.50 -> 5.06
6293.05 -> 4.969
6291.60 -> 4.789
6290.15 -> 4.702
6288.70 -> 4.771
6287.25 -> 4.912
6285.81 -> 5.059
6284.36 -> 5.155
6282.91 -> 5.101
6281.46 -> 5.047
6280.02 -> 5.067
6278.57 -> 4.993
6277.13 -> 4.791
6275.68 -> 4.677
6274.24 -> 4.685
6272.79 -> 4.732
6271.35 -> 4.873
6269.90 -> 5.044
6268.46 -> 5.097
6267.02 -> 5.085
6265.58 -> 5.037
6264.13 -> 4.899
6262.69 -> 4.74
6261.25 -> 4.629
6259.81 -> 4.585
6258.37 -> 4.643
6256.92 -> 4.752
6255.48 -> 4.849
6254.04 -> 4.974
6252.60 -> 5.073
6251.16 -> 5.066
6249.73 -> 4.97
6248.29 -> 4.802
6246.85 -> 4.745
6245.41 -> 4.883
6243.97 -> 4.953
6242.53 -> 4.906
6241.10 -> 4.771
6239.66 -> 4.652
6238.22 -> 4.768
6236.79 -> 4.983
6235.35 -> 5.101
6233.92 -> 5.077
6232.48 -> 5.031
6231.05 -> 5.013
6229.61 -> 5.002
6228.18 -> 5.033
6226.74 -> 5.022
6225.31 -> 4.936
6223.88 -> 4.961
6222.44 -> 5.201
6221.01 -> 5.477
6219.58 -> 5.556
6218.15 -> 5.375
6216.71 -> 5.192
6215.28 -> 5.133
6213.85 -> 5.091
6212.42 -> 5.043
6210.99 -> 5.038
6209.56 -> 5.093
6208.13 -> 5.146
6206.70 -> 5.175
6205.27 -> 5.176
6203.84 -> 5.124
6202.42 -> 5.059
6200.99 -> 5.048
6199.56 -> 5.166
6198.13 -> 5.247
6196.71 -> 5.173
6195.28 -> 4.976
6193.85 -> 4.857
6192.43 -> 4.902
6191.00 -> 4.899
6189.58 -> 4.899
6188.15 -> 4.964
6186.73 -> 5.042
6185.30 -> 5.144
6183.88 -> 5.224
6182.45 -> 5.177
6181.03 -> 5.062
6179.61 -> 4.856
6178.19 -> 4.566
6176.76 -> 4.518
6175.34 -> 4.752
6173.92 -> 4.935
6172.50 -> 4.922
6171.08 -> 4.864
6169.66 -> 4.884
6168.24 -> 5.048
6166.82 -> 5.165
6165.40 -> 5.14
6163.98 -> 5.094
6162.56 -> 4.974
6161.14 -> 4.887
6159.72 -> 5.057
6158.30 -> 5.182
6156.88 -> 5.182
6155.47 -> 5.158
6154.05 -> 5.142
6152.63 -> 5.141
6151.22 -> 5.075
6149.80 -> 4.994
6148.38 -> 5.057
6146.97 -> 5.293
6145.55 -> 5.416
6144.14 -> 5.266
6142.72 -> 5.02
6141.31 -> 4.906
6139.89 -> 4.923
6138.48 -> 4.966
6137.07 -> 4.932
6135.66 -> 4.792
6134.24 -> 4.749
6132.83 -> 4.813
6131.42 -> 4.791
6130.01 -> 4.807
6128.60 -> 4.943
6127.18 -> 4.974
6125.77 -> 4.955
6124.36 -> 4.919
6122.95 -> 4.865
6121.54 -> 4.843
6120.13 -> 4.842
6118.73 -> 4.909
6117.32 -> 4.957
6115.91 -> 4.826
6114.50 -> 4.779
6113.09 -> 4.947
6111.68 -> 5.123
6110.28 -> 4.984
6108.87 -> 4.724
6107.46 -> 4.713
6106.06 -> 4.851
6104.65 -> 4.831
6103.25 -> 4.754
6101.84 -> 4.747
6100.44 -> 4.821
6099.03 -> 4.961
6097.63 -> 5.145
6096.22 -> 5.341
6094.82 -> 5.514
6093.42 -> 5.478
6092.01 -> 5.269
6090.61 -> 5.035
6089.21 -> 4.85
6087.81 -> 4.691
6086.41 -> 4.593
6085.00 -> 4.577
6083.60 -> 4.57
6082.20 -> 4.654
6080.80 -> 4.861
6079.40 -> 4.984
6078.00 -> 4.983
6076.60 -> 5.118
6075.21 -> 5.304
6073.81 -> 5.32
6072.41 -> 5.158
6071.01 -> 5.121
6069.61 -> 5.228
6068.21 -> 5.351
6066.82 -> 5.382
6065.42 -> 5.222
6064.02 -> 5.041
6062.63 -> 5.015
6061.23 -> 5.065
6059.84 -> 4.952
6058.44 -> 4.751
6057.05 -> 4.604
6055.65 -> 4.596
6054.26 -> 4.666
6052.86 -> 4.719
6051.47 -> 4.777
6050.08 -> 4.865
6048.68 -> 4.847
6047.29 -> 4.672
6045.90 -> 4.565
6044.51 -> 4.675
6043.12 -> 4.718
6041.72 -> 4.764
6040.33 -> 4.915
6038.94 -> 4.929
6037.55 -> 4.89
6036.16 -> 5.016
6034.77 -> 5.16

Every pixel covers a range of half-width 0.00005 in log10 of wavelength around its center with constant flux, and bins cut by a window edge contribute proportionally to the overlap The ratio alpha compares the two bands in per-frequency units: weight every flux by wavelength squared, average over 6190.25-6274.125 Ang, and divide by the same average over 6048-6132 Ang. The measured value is 1.06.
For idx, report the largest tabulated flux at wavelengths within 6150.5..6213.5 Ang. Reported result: 5.247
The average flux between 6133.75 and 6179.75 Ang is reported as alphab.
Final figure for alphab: 5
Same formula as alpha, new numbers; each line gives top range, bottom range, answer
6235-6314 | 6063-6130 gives 1.05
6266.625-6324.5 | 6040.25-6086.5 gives 1.10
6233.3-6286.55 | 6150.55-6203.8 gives 1.00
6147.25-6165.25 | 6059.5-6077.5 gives 1.01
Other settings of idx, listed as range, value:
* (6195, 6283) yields 5.556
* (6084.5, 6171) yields 5.514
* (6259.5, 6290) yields 5.155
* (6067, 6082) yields 5.351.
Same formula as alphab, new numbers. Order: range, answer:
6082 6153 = 4.94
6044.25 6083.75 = 4.94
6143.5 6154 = 5.18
